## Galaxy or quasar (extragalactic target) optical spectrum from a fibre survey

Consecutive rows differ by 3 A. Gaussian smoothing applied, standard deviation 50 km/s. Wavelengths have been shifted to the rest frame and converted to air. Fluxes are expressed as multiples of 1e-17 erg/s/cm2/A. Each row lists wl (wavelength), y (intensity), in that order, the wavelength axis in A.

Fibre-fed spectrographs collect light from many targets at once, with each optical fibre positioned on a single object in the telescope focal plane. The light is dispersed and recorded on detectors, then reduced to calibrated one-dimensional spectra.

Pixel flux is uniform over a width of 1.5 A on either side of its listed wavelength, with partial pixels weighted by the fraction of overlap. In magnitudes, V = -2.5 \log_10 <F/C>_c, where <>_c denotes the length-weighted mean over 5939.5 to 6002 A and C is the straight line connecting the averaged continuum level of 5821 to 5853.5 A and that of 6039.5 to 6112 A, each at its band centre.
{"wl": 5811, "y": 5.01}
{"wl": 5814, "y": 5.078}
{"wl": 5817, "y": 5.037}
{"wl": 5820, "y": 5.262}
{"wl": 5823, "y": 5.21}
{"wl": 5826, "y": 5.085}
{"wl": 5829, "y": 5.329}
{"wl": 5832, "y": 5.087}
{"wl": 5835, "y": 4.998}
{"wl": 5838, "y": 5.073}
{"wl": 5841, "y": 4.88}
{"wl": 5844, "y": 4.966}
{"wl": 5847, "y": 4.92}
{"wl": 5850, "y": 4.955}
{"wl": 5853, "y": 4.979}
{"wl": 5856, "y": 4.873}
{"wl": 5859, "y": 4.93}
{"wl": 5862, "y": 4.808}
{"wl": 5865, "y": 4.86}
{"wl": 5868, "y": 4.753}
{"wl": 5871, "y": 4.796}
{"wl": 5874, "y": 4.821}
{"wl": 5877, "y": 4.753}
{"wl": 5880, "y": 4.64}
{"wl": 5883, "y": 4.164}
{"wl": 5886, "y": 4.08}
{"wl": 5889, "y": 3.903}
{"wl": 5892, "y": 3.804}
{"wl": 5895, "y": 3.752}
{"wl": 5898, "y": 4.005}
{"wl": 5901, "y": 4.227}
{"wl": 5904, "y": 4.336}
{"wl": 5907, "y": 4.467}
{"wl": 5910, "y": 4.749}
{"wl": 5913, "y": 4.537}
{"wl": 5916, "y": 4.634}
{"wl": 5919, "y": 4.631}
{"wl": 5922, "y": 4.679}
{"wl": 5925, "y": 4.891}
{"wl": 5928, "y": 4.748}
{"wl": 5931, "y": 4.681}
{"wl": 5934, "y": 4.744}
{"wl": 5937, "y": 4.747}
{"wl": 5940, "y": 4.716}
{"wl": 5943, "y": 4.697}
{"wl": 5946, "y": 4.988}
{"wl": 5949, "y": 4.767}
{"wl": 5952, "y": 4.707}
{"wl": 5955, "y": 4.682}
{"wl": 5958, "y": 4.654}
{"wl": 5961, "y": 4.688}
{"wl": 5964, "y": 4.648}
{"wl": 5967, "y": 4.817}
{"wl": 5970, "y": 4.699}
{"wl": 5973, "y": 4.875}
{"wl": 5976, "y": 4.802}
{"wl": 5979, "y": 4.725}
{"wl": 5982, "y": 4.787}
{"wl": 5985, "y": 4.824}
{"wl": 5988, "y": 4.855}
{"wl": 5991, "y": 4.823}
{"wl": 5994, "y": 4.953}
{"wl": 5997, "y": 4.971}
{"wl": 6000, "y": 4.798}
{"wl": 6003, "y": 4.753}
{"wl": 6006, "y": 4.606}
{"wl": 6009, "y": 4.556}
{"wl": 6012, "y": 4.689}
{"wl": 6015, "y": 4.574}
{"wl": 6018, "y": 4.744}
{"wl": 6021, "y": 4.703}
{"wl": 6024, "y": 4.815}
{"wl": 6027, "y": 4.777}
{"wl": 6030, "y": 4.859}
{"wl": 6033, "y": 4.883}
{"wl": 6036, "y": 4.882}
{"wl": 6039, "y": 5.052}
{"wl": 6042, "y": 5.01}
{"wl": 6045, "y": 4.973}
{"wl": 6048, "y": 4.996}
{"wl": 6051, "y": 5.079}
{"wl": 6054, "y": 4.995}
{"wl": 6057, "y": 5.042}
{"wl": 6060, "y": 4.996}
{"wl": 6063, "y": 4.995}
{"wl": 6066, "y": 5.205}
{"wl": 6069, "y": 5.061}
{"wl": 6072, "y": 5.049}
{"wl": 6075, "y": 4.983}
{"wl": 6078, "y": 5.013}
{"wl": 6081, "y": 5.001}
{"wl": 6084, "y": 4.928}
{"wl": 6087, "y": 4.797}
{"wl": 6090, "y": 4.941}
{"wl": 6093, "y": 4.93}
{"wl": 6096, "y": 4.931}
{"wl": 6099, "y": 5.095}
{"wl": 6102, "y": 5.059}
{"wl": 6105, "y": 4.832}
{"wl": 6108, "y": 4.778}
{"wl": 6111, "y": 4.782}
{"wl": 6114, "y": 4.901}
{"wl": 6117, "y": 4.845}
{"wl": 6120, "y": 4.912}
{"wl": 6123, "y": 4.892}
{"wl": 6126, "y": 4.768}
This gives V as 0.05 mag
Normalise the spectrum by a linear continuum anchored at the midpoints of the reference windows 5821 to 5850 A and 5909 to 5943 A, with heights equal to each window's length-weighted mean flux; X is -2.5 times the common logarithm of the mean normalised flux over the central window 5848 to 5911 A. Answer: 0.09 mag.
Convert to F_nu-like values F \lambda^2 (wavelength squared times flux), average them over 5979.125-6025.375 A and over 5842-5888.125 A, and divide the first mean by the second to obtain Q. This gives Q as 1.05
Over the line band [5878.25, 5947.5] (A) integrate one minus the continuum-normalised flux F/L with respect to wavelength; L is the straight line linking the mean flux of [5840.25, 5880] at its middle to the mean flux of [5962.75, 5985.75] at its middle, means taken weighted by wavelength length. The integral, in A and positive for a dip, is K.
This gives 5.0 A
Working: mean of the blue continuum 4.86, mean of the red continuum 4.77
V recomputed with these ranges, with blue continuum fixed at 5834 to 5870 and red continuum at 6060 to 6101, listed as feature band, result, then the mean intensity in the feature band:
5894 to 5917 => 0.138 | 4.34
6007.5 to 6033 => 0.056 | 4.72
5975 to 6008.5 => 0.036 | 4.8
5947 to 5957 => 0.049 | 4.73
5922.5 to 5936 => 0.041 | 4.76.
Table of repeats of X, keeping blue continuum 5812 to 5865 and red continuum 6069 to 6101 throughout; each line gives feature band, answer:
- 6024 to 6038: 0.029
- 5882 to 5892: 0.243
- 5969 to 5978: 0.045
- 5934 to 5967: 0.059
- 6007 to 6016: 0.086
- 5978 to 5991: 0.042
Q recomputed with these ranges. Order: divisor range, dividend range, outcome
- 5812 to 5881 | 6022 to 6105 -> 1.08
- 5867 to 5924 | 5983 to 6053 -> 1.14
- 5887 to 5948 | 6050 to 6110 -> 1.17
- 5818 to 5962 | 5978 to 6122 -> 1.10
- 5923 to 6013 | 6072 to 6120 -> 1.08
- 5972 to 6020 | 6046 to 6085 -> 1.08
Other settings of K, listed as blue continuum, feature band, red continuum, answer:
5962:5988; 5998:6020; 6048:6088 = 0.8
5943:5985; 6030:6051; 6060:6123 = -0.4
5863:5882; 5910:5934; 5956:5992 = 0.3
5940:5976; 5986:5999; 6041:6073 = -0.1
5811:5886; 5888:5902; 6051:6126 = 2.8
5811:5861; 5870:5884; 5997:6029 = 0.9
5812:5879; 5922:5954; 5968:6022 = 0.5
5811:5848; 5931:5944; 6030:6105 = 0.8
